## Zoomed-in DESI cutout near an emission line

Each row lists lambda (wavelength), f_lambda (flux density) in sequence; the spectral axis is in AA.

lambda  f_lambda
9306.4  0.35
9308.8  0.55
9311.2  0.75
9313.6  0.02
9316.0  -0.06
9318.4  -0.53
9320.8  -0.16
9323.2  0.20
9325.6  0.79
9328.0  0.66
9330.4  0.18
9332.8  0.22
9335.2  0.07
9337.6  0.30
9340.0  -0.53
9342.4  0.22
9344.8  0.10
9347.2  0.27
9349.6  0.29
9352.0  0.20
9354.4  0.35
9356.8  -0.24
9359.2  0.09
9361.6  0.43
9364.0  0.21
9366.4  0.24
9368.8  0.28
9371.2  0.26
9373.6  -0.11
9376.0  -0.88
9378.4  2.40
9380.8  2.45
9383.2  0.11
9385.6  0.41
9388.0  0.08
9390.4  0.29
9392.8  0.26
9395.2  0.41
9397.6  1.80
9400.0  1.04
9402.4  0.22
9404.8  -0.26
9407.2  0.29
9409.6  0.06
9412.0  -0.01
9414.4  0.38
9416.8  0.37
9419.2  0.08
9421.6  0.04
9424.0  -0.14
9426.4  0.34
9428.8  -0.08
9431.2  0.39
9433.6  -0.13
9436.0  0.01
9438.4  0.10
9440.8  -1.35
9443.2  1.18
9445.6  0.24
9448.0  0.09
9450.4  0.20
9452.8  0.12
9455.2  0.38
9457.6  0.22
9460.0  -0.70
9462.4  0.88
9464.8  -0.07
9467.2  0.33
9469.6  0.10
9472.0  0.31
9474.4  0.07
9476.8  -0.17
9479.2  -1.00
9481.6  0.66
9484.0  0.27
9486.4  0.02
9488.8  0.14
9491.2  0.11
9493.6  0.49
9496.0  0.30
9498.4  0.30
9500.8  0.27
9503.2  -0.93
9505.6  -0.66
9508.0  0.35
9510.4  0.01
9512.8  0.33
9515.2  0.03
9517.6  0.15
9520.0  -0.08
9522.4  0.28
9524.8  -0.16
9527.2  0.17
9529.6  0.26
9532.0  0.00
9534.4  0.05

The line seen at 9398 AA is [O III]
